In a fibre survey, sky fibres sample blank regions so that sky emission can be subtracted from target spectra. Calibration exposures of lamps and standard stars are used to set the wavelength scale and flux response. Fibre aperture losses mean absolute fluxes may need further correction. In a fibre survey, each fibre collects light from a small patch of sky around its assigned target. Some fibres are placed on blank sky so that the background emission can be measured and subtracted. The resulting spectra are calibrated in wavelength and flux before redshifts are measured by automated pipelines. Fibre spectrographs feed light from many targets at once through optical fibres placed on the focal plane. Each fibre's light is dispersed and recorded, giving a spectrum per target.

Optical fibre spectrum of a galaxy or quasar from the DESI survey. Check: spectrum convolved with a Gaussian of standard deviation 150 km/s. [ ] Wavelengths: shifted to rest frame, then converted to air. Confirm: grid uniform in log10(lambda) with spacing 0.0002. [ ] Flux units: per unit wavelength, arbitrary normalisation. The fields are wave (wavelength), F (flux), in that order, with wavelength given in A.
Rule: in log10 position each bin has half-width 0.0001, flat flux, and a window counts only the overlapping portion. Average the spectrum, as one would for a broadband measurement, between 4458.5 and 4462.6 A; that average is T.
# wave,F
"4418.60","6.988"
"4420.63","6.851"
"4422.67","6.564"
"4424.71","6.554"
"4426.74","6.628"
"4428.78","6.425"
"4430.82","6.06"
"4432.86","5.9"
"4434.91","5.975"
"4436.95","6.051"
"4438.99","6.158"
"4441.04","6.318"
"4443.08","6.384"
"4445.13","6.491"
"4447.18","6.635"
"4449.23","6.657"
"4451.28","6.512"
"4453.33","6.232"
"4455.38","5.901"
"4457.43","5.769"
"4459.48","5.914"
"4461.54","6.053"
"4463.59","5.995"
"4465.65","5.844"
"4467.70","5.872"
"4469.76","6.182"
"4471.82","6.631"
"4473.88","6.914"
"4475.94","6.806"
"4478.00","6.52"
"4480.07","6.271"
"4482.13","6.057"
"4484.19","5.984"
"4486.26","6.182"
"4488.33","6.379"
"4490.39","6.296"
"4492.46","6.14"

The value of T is 5.98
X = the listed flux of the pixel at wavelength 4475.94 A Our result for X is 6.806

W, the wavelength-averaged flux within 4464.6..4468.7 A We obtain 5.86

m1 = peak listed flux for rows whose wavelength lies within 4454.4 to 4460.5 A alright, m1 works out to 5.914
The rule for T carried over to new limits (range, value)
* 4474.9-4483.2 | 6.41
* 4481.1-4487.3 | 6.07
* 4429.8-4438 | 6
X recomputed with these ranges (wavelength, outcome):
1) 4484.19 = 5.984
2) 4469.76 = 6.182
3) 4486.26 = 6.182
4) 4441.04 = 6.318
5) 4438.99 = 6.158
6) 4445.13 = 6.491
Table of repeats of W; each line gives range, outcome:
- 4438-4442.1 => 6.24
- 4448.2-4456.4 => 6.33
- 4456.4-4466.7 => 5.92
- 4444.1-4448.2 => 6.55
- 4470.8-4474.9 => 6.77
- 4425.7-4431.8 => 6.38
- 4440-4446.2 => 6.39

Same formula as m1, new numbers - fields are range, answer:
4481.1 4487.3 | 6.182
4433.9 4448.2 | 6.635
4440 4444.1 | 6.384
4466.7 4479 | 6.914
